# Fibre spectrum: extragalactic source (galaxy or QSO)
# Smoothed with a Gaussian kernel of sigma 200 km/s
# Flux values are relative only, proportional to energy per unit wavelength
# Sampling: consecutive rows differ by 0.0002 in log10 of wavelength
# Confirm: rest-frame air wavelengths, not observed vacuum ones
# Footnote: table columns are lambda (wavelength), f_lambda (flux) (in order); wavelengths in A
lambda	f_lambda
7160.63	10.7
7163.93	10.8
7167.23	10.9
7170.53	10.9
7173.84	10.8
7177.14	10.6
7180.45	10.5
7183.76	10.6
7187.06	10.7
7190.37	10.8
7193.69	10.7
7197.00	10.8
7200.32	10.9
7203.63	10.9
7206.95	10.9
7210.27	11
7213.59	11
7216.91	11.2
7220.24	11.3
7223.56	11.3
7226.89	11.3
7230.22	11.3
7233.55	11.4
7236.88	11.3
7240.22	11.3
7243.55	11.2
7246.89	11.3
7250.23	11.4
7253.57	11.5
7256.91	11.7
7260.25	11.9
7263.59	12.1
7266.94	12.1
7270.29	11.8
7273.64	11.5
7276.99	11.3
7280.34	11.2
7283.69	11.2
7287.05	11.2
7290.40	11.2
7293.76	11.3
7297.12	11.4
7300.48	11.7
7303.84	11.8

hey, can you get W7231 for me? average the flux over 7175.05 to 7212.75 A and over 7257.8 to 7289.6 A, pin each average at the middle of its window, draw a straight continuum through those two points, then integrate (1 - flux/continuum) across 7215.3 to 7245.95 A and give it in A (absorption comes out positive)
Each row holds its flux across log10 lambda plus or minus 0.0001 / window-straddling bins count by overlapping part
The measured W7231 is -0.4 A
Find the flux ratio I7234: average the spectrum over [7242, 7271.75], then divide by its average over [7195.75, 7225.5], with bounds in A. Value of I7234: 1.06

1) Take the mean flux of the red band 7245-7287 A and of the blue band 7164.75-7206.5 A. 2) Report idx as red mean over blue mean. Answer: 1.07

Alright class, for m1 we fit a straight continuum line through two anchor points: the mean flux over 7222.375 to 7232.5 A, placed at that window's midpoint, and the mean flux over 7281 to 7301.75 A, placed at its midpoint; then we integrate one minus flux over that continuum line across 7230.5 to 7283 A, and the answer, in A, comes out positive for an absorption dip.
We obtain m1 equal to -1.0 A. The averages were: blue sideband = 11.3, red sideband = 11.3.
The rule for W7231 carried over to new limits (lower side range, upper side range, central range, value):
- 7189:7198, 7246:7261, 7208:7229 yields -0.17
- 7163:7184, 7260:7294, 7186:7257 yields -0.25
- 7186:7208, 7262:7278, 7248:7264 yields -0.12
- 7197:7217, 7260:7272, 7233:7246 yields 0.25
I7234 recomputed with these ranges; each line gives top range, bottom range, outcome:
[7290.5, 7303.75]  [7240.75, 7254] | 1.01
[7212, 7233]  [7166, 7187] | 1.05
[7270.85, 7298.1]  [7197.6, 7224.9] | 1.02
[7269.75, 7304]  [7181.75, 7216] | 1.05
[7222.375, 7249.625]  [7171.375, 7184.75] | 1.06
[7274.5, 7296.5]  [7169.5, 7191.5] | 1.05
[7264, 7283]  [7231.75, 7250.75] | 1.03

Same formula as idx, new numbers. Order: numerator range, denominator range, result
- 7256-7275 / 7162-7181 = 1.10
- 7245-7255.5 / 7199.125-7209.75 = 1.04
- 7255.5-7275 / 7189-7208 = 1.09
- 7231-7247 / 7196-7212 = 1.04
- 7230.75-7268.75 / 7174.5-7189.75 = 1.09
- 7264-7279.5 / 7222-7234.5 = 1.03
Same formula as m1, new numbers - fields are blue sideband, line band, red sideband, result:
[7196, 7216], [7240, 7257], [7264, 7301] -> -0.2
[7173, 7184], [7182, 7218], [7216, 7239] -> 0.2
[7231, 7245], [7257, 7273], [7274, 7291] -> -0.9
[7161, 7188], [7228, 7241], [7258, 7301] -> -0.2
